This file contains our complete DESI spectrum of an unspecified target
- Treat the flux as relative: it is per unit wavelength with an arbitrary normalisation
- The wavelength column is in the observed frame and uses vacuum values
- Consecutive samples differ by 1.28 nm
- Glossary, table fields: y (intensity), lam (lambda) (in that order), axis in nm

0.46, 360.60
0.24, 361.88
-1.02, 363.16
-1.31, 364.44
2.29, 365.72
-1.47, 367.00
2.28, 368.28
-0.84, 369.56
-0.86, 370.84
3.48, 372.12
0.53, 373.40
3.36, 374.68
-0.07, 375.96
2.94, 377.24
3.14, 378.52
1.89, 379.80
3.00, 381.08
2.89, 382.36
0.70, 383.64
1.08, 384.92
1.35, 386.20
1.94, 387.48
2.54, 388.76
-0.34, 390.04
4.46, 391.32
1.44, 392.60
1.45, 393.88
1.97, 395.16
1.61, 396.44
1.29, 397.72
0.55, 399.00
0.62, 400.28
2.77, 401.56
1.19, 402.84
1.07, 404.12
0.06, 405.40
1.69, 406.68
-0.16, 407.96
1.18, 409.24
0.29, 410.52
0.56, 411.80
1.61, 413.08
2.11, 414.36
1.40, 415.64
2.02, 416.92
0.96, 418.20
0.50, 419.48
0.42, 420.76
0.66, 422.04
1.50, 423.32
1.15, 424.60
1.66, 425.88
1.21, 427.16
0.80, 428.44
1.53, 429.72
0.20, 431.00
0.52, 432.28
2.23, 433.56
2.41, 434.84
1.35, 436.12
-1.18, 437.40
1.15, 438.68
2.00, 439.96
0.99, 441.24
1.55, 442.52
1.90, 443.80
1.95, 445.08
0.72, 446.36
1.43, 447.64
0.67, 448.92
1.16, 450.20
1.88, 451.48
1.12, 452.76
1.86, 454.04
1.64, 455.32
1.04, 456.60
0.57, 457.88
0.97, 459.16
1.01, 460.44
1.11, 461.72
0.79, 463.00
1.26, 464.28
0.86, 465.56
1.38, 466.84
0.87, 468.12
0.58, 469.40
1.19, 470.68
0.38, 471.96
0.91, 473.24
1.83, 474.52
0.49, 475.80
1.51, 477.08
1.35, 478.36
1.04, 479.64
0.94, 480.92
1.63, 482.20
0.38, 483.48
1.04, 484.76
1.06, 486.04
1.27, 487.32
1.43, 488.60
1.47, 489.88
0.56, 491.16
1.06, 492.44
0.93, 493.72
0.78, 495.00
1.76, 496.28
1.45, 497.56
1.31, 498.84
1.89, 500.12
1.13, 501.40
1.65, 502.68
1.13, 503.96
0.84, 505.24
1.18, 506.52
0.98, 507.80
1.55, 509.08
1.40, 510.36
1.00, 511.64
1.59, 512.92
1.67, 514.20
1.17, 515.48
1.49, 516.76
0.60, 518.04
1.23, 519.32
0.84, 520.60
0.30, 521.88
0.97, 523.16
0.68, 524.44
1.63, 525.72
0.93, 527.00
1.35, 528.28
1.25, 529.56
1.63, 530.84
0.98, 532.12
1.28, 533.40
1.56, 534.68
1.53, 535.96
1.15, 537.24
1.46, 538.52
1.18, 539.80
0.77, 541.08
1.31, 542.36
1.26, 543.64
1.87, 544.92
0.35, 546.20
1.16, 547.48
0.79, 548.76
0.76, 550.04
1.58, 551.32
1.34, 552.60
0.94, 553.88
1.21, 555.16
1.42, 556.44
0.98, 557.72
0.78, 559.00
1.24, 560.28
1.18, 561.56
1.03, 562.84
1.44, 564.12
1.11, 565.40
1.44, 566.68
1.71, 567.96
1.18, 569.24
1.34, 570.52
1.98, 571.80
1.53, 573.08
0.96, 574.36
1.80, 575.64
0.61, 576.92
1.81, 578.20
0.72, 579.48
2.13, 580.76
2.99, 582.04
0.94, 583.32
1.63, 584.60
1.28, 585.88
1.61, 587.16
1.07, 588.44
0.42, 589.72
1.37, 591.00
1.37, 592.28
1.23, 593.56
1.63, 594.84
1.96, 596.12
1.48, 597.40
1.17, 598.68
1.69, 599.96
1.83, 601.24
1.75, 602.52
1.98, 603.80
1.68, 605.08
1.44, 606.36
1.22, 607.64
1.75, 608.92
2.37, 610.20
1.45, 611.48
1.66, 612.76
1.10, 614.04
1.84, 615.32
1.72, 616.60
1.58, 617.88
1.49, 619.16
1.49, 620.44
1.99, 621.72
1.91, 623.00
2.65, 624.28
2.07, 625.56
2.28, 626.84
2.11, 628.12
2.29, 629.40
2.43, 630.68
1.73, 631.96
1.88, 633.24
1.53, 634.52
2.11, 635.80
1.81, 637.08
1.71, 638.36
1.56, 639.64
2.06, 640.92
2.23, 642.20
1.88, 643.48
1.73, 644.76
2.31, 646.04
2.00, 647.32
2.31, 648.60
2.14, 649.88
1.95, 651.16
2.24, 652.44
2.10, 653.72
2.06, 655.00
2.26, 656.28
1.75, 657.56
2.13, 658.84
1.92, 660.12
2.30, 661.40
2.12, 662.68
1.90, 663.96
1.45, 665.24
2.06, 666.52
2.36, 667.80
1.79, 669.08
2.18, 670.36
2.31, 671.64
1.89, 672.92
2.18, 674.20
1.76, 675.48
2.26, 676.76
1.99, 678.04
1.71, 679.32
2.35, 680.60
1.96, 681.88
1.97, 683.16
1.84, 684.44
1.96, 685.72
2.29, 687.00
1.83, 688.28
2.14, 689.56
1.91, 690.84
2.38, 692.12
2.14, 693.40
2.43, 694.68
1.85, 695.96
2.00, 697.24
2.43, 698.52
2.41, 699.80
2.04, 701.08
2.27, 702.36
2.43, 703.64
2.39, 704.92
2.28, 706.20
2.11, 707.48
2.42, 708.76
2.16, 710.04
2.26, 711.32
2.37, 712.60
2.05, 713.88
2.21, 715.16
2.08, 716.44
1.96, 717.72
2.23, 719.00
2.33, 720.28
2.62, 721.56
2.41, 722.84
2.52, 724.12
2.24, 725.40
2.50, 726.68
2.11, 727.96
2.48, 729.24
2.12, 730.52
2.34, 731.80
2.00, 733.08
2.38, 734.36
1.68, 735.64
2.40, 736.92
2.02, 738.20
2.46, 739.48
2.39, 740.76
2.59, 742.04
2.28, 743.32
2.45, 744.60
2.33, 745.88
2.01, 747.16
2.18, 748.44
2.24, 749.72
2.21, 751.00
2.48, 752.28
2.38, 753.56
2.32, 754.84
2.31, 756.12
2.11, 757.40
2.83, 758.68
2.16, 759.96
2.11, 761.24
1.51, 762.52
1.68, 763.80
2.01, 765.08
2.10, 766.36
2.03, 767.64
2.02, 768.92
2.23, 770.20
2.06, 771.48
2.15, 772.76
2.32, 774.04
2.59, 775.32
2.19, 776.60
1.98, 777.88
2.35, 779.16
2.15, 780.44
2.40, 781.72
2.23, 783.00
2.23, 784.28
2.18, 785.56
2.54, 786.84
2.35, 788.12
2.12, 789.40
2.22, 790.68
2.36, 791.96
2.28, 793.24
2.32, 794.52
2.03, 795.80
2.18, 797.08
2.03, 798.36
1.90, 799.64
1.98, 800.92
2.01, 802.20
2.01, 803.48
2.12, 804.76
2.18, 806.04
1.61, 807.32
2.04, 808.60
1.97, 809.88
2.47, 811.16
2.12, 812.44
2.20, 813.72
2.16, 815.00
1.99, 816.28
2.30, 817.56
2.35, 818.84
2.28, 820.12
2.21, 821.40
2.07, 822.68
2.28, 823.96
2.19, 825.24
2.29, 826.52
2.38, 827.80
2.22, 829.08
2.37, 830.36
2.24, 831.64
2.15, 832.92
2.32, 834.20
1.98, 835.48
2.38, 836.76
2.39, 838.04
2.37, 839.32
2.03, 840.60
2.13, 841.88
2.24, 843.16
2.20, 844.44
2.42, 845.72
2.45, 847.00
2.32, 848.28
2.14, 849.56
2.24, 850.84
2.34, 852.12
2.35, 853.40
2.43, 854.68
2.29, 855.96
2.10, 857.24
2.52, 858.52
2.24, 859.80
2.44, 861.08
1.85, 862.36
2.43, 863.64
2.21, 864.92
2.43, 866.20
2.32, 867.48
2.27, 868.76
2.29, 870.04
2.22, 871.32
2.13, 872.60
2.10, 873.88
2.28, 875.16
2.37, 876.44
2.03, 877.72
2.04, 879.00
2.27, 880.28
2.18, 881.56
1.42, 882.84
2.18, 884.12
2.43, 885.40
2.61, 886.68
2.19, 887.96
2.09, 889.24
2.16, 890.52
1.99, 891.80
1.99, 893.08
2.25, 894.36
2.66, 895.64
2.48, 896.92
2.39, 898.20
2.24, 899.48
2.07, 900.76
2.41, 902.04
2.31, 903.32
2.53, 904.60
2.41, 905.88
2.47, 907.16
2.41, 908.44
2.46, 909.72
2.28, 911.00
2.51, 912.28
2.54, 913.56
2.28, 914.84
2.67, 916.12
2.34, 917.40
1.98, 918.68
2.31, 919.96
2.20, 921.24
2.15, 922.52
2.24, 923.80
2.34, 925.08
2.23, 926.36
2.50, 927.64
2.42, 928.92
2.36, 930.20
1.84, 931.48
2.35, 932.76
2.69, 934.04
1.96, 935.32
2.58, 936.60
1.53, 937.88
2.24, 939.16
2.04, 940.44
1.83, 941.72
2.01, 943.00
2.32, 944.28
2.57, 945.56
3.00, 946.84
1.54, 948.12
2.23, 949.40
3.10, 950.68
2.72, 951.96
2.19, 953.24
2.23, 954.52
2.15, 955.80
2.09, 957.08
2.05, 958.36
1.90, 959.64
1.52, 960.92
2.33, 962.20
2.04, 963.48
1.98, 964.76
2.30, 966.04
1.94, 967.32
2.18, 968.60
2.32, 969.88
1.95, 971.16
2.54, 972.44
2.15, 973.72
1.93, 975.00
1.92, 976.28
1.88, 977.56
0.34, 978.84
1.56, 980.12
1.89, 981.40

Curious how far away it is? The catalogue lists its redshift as 0.560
